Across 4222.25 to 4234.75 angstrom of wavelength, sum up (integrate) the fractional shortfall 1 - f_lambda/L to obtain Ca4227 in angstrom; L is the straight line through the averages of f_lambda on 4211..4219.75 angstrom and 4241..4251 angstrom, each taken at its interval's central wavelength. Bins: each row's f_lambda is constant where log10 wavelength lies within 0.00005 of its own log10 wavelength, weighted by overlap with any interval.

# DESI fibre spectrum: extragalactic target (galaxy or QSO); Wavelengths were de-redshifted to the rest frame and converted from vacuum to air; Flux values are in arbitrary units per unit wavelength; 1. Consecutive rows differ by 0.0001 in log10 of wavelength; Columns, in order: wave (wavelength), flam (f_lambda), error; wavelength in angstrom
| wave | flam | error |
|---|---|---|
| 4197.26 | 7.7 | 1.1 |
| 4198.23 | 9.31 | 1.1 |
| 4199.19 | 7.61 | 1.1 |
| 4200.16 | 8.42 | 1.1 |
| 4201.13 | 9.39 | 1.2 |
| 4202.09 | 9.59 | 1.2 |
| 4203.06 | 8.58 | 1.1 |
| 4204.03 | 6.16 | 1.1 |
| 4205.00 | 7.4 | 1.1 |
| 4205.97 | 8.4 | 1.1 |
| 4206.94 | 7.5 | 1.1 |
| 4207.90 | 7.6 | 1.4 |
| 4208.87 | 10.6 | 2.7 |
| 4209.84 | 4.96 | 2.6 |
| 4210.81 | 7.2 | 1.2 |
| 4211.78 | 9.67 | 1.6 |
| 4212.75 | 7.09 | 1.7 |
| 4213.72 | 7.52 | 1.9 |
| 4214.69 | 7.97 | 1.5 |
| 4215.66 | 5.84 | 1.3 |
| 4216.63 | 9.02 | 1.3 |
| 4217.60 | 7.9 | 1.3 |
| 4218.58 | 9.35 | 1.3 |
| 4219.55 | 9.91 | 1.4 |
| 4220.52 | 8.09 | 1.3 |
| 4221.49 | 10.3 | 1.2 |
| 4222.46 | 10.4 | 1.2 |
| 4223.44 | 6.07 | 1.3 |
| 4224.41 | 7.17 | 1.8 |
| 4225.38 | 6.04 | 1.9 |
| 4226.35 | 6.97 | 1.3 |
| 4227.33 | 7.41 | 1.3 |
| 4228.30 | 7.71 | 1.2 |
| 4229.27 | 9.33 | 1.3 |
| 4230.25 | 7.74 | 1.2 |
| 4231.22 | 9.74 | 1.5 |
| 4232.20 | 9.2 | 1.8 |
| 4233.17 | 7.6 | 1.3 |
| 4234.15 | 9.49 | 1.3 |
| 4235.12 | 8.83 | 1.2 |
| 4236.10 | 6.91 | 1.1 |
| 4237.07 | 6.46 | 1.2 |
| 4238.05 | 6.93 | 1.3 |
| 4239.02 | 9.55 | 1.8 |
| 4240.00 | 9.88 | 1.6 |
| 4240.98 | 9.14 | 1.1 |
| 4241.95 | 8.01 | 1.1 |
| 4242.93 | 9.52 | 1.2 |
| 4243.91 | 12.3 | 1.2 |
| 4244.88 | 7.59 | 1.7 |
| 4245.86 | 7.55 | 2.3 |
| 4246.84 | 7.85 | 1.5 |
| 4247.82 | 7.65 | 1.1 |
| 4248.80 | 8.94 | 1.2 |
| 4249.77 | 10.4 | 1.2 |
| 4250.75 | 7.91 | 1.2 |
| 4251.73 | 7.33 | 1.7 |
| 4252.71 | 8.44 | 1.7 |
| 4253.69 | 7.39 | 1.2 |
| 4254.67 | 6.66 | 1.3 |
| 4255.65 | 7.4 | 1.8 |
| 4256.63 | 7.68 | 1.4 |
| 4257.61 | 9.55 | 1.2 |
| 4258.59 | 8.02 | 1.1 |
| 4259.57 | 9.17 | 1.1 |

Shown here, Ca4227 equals 0.6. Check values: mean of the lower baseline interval 8.16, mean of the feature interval 8.02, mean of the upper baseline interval 8.82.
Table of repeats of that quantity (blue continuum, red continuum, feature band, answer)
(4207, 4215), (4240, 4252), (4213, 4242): 0.2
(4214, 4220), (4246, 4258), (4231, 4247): -0.9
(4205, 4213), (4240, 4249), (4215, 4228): 0.2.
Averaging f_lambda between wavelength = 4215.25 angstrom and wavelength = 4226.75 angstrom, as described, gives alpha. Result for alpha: 8.11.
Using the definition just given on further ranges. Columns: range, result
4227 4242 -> 8.39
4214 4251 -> 8.39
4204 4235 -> 8.08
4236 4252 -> 8.52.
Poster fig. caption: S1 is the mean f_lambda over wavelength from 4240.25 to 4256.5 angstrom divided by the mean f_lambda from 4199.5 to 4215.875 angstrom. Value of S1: 1.1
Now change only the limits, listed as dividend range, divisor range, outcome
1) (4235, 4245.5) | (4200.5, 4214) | 1.08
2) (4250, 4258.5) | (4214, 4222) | 0.92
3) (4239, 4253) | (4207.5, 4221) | 1.09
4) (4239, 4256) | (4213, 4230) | 1.06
